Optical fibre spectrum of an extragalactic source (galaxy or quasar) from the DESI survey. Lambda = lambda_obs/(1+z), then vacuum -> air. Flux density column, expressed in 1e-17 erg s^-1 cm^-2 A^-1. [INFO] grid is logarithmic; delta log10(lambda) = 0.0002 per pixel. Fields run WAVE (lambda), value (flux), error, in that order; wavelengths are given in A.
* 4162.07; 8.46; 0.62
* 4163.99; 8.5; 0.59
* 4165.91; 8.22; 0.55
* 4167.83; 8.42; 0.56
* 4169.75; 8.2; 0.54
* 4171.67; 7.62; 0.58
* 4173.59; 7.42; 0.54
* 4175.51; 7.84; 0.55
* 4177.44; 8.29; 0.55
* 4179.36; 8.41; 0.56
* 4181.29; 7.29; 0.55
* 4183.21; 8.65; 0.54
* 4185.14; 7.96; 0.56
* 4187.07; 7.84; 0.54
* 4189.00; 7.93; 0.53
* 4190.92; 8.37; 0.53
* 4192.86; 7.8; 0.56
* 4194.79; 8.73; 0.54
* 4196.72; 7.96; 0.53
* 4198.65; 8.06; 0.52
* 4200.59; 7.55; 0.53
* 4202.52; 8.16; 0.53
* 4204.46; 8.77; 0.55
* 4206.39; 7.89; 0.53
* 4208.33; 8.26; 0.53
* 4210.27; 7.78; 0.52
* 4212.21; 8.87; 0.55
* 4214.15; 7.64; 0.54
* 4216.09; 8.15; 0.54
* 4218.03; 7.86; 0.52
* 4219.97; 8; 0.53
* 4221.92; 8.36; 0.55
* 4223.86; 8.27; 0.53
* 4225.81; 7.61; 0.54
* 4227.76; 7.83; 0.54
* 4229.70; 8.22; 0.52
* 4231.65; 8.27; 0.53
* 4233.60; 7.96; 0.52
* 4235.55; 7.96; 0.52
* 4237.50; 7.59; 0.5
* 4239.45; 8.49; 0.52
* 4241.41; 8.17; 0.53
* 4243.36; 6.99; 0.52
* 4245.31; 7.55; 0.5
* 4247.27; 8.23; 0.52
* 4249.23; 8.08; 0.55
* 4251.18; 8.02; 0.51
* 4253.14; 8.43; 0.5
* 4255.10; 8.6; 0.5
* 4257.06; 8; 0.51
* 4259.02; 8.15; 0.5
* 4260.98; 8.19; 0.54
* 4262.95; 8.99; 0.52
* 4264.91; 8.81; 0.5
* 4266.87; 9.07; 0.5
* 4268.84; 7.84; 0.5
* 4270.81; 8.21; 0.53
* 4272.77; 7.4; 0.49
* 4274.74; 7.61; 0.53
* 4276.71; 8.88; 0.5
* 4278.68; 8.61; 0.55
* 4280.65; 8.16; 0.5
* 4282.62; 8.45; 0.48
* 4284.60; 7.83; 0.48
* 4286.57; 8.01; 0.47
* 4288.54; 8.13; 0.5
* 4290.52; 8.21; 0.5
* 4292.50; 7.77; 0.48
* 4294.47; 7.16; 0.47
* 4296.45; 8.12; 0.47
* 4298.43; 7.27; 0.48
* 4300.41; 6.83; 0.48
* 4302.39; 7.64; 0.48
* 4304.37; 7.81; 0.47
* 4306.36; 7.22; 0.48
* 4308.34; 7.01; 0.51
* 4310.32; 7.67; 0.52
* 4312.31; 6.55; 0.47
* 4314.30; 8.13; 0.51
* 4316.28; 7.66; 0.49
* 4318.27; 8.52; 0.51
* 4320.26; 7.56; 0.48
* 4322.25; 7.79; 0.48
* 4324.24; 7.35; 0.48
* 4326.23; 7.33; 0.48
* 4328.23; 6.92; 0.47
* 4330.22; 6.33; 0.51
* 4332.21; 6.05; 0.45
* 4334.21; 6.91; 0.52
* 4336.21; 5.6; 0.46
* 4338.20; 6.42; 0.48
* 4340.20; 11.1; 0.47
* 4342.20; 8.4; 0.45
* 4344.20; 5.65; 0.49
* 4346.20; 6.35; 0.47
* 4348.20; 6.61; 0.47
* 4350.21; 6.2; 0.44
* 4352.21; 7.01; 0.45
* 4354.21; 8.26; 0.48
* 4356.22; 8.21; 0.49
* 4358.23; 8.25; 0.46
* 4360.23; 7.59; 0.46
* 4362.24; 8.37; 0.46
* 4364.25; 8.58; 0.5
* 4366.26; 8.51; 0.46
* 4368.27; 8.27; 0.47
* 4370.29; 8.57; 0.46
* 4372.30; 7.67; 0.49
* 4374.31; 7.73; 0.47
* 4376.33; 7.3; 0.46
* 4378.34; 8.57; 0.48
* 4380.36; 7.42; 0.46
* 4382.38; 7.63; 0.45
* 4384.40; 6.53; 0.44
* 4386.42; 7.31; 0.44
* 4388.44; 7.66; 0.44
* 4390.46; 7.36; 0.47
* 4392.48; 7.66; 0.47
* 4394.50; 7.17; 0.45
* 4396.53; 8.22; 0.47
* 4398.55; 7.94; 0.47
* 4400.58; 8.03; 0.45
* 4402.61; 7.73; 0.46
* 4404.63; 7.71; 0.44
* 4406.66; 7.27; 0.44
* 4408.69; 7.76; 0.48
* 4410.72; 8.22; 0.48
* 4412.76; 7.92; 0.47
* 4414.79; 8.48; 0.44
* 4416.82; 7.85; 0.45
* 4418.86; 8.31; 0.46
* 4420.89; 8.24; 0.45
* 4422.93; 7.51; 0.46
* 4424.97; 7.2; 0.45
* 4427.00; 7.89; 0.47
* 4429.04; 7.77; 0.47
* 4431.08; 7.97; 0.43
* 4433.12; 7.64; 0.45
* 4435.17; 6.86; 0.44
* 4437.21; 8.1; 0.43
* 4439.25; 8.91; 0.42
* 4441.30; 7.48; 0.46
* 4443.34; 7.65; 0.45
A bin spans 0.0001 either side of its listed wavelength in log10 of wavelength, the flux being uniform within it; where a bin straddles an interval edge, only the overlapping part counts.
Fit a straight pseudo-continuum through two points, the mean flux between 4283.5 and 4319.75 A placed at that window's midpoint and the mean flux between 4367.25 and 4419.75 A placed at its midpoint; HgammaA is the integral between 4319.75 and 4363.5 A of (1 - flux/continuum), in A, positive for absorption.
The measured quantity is 2.3 A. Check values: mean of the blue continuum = 7.64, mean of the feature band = 7.29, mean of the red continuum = 7.78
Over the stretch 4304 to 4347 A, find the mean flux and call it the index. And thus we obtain 7.28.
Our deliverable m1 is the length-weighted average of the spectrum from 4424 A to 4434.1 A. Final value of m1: 7.7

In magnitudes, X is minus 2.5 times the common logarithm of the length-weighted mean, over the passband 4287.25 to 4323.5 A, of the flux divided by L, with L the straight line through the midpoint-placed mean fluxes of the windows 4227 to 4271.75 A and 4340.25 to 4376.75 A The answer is 0.046 mag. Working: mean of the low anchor 8.16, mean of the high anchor 7.74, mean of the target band 7.62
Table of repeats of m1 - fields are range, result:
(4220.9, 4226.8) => 8.07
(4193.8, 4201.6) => 8.08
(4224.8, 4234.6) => 7.98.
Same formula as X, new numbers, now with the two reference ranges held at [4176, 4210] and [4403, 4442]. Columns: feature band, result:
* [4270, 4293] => -0.01 mag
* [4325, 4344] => 0.11 mag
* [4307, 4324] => 0.05 mag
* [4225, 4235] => 0.01 mag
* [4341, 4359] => 0.10 mag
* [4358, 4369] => -0.05 mag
